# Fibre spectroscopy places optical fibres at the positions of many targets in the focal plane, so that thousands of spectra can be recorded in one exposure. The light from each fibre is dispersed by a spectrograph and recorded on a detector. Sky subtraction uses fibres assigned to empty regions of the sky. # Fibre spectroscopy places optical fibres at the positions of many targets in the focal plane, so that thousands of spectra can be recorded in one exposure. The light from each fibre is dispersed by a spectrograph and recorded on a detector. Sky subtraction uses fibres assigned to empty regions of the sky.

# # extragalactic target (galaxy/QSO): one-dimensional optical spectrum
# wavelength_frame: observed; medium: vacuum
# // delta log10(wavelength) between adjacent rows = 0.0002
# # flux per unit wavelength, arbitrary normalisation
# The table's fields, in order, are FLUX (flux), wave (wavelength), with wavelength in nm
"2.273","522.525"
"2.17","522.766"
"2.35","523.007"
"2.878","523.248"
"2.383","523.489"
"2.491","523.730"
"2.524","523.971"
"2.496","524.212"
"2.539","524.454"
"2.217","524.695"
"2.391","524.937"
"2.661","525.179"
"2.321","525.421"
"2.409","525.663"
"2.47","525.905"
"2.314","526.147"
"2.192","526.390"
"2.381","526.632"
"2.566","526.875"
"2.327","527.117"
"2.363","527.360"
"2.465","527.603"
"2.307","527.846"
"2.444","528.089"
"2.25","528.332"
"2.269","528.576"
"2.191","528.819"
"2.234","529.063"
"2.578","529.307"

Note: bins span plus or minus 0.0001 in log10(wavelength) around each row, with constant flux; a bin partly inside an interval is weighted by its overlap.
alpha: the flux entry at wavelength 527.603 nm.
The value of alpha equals 2.465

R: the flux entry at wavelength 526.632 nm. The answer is 2.381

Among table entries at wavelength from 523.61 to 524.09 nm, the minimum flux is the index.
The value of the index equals 2.491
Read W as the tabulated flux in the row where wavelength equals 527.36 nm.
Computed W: 2.363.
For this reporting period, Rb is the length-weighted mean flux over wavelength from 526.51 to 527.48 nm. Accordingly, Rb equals 2.41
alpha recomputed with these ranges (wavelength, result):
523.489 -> 2.383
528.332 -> 2.25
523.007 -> 2.35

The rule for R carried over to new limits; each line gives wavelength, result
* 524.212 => 2.496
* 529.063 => 2.234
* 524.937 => 2.391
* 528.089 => 2.444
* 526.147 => 2.314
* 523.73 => 2.491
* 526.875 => 2.566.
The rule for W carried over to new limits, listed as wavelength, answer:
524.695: 2.217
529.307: 2.578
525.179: 2.661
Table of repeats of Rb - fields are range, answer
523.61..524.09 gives 2.51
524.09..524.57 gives 2.52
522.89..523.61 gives 2.54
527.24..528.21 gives 2.39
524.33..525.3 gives 2.45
